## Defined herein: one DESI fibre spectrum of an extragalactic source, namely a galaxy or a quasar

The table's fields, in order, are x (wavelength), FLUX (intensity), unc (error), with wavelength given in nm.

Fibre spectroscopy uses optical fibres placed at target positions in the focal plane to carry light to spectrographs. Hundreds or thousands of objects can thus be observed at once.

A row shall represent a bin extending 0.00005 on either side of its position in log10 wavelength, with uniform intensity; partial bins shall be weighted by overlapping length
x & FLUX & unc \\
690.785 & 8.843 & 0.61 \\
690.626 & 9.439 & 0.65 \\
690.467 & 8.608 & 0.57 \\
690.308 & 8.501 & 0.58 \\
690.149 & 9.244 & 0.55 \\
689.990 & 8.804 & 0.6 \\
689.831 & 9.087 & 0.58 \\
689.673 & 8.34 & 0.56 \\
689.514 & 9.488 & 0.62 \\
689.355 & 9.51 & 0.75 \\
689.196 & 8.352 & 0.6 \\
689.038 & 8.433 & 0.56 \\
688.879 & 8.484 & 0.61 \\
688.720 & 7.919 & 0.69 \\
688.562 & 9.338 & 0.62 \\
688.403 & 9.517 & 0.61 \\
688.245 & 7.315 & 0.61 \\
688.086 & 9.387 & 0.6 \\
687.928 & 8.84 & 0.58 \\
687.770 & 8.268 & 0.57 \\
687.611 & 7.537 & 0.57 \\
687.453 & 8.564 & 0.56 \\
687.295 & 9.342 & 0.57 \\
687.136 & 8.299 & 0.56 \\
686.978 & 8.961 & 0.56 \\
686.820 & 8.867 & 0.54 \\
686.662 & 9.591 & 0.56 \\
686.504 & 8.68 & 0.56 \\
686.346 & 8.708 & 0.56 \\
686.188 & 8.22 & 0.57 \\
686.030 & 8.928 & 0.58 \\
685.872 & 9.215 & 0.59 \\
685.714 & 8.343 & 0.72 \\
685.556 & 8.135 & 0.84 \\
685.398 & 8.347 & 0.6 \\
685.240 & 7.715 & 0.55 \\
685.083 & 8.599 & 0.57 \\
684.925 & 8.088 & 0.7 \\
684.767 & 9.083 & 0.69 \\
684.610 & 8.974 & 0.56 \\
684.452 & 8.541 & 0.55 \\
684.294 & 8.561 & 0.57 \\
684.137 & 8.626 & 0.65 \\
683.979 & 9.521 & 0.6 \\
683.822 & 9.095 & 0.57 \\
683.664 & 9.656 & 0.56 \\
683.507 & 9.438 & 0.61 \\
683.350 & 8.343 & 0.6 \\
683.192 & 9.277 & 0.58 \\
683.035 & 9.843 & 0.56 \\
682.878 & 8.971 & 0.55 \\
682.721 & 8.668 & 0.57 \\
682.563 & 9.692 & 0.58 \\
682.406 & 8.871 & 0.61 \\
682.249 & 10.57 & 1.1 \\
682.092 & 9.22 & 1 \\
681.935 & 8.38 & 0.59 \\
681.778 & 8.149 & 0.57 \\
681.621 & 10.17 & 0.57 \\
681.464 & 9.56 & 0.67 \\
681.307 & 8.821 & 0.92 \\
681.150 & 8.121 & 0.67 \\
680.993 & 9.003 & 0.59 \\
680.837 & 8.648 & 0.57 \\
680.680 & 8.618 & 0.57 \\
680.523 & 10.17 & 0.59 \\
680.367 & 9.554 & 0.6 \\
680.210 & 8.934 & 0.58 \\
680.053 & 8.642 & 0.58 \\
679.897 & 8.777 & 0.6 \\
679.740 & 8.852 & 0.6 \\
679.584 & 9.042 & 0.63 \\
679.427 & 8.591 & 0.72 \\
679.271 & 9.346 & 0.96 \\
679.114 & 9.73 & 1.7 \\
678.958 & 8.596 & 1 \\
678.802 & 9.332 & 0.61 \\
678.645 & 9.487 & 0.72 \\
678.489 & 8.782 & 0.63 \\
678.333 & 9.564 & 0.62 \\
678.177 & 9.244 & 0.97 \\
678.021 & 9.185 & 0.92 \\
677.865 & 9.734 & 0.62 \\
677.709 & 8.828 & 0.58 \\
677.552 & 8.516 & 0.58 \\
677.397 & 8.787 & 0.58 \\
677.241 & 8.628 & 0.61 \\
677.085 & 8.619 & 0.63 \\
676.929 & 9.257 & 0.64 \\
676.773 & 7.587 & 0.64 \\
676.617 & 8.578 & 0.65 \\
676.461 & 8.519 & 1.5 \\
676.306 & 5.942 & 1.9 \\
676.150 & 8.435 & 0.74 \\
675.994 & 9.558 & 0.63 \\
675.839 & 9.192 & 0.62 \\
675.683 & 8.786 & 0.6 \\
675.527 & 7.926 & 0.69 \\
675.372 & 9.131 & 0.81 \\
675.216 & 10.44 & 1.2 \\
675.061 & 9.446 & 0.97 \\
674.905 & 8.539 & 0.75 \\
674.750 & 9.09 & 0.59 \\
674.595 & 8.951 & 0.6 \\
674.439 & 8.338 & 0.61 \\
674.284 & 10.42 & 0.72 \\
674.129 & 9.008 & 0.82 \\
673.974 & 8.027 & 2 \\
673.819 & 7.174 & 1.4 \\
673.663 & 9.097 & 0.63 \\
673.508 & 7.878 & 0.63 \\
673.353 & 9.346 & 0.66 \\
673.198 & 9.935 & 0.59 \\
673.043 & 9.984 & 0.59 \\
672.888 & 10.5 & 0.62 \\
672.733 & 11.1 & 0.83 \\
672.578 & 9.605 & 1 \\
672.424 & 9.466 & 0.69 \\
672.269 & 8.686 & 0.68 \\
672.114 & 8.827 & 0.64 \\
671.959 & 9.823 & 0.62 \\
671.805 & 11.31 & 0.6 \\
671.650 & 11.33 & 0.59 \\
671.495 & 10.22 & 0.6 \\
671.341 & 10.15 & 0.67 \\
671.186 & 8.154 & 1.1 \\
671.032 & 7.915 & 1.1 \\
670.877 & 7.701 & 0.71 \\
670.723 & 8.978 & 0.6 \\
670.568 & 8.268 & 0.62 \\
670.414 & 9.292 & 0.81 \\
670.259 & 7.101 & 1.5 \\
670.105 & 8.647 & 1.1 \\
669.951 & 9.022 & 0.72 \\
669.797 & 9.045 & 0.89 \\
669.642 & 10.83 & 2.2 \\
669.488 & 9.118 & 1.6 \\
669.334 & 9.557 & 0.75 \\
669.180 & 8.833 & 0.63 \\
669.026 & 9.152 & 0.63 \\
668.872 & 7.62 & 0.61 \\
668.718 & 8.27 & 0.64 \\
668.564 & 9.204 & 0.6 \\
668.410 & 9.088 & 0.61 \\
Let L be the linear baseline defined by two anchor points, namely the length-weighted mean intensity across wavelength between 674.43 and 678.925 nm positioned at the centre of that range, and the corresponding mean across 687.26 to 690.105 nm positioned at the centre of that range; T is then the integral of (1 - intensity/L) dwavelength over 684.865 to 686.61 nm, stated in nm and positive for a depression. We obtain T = 0.05 nm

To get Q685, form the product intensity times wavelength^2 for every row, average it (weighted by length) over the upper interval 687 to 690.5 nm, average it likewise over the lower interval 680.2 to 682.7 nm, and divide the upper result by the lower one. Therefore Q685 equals 0.97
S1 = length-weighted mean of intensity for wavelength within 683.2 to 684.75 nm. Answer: 8.99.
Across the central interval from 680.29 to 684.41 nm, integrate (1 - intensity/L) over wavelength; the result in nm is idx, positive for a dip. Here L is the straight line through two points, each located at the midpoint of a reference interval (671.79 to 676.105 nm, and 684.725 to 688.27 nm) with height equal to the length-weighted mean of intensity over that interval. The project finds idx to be -0.16 nm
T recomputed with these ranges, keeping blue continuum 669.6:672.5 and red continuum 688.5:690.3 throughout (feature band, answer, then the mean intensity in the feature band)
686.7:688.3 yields 0.05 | 8.58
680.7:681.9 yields 0.01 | 8.89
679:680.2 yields 0.00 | 8.98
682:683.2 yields -0.06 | 9.39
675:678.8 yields 0.09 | 8.85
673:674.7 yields 0.04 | 8.9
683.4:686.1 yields 0.04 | 8.75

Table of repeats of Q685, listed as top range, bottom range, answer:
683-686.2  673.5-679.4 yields 1.02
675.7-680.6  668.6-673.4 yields 0.98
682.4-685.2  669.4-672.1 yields 1.01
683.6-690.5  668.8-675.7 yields 0.99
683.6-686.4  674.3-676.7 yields 1.02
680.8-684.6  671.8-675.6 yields 1.01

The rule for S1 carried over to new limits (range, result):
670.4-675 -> 9.24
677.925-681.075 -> 9.11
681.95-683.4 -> 9.25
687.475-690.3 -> 8.69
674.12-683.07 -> 8.99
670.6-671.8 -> 9.29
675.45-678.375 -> 8.67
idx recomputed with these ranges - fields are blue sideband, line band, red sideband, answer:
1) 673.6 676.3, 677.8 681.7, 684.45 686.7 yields -0.18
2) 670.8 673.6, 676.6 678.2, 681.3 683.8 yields 0.10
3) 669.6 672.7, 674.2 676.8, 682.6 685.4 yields 0.09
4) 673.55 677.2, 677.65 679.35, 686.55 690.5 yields -0.11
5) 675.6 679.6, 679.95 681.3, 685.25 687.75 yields -0.03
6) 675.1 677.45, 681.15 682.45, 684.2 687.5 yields -0.08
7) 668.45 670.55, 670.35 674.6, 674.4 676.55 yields -0.22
